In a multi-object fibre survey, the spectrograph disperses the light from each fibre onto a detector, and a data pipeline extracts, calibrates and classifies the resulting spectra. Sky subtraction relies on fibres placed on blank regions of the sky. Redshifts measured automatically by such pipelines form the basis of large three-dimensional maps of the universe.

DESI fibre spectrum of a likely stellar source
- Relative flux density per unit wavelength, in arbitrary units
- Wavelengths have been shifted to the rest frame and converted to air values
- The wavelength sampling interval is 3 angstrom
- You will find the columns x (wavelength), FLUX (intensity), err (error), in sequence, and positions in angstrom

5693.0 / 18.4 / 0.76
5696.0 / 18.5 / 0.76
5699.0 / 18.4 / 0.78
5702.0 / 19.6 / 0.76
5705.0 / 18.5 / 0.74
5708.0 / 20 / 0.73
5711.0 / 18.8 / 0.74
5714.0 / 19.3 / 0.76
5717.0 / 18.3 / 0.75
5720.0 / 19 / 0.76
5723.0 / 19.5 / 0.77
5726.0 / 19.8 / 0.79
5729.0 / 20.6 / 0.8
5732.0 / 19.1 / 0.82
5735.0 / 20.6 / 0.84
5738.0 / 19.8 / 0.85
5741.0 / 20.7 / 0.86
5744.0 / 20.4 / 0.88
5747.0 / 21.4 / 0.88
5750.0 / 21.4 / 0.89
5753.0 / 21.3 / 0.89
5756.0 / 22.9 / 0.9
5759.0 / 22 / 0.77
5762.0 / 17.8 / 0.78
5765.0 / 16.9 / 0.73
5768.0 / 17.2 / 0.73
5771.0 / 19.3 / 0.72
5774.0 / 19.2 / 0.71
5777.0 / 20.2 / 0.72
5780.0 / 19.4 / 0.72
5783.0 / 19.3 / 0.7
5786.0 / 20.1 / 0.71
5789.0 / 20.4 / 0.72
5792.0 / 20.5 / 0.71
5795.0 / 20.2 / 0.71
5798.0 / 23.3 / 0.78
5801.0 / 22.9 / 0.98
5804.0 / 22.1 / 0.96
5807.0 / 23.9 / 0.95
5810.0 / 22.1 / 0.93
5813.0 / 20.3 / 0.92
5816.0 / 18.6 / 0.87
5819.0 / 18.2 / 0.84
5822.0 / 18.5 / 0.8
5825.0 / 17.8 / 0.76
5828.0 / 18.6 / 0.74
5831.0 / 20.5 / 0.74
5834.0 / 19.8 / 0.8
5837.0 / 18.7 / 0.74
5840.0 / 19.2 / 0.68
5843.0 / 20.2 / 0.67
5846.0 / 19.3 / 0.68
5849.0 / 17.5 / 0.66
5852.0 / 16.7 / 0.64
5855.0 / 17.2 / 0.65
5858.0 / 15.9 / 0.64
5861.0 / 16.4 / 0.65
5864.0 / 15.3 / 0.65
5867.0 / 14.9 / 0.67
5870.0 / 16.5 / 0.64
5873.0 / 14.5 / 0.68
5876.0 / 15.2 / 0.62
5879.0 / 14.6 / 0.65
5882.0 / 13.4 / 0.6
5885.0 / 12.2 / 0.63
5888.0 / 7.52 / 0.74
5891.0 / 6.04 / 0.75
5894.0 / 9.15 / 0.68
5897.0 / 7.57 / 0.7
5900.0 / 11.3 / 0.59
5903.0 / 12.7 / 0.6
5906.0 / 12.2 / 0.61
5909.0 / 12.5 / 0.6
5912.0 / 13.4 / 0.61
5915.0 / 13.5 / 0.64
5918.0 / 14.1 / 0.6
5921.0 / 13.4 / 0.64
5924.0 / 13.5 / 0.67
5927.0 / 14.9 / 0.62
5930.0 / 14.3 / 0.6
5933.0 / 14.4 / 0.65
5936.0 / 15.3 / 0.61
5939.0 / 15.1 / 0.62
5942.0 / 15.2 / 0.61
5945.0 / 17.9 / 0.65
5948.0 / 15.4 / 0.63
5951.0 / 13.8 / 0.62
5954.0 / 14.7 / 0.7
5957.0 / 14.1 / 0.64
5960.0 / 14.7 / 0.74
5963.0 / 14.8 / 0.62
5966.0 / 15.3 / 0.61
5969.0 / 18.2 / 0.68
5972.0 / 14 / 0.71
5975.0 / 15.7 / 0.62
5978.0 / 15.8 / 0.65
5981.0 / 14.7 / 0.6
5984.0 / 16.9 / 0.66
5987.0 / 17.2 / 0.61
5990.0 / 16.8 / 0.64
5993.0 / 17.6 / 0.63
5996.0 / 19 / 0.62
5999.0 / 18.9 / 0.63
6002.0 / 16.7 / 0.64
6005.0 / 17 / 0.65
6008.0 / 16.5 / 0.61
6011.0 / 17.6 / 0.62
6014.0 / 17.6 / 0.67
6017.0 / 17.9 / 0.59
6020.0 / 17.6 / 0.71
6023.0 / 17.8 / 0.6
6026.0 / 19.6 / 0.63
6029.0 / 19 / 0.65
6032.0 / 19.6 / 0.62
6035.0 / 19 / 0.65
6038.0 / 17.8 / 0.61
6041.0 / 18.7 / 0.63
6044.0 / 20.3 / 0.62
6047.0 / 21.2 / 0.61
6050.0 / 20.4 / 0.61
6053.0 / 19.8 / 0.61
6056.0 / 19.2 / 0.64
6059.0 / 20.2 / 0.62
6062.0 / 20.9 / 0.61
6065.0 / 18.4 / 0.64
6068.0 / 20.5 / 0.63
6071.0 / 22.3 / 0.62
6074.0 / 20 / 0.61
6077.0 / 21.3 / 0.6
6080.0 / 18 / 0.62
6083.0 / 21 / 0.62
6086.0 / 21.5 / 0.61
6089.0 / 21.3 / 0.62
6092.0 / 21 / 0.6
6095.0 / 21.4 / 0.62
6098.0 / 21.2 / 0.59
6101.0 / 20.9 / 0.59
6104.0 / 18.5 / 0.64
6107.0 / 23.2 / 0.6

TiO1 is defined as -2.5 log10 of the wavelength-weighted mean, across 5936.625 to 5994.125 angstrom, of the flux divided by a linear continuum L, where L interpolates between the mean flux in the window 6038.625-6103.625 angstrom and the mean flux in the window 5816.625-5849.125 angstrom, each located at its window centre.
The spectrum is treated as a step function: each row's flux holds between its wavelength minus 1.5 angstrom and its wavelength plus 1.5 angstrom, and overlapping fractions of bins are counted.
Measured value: 0.25 mag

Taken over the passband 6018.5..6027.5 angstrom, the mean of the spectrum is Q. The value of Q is 18.3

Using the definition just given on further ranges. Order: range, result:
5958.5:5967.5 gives 14.9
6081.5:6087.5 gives 21.2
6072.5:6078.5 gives 20.7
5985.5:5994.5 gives 17.2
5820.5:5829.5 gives 18.3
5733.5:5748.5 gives 20.6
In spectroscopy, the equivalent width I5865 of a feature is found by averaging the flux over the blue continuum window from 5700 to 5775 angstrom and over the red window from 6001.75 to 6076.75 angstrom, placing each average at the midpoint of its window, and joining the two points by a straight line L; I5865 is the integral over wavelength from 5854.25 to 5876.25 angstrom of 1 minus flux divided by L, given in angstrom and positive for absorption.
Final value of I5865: 4.2 angstrom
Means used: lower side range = 19.7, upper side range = 19.1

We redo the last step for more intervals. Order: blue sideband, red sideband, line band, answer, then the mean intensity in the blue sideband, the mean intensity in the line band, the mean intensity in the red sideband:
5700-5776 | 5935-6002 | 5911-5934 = 3.83 angstrom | 19.7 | 13.9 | 16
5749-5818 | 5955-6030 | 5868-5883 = 3.16 angstrom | 20.5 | 14.9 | 16.8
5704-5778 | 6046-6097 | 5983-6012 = 4.14 angstrom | 19.8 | 17.4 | 20.5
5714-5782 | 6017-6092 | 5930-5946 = 3.57 angstrom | 19.8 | 15.4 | 19.8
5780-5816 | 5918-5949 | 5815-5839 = 1.17 angstrom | 21.2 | 18.8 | 14.9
